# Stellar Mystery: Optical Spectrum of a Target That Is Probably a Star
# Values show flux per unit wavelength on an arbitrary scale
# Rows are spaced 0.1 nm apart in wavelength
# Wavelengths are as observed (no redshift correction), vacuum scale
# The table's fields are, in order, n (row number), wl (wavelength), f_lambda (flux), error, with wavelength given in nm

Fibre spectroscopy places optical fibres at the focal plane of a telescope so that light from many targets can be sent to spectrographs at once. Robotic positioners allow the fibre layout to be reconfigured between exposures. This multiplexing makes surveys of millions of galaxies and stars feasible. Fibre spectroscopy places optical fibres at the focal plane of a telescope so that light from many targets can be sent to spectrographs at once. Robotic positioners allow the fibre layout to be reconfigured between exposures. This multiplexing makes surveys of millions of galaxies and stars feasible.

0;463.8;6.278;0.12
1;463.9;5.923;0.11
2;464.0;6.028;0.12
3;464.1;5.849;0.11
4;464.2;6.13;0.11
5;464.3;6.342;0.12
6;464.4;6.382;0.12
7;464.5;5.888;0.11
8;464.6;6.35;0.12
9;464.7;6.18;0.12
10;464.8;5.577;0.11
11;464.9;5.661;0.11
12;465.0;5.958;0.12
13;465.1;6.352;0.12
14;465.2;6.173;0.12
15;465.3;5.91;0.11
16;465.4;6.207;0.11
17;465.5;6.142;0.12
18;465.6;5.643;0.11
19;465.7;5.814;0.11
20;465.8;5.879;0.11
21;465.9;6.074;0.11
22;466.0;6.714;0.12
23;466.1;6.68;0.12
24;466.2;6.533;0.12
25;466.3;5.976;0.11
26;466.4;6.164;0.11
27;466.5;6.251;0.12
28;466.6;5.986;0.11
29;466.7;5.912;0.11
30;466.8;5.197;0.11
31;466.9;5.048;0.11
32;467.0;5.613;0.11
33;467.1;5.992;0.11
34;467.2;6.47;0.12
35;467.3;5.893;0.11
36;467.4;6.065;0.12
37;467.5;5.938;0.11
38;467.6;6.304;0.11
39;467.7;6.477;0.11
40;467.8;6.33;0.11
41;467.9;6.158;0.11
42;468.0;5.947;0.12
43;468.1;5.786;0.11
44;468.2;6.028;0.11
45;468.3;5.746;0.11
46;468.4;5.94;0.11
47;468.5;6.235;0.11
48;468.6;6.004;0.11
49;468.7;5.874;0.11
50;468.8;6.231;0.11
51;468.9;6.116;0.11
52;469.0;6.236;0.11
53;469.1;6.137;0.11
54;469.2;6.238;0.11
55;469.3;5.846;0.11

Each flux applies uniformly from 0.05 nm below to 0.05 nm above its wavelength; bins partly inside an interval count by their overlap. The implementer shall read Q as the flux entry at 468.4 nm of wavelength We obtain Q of 5.94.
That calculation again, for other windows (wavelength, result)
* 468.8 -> 6.231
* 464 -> 6.028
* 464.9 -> 5.661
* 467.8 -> 6.33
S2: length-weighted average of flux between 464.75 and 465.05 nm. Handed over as 5.73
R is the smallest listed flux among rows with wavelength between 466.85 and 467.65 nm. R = 5.048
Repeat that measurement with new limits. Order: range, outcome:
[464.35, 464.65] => 5.888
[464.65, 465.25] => 5.577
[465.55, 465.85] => 5.643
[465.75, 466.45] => 5.879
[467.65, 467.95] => 6.158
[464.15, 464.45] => 6.13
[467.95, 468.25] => 5.786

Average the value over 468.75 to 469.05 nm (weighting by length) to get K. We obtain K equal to 6.19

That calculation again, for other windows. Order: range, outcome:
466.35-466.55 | 6.21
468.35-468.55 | 6.09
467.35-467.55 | 6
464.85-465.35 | 6.01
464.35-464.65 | 6.21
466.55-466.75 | 5.95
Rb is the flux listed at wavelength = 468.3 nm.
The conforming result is 5.746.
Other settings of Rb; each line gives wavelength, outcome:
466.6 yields 5.986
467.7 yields 6.477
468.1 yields 5.786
